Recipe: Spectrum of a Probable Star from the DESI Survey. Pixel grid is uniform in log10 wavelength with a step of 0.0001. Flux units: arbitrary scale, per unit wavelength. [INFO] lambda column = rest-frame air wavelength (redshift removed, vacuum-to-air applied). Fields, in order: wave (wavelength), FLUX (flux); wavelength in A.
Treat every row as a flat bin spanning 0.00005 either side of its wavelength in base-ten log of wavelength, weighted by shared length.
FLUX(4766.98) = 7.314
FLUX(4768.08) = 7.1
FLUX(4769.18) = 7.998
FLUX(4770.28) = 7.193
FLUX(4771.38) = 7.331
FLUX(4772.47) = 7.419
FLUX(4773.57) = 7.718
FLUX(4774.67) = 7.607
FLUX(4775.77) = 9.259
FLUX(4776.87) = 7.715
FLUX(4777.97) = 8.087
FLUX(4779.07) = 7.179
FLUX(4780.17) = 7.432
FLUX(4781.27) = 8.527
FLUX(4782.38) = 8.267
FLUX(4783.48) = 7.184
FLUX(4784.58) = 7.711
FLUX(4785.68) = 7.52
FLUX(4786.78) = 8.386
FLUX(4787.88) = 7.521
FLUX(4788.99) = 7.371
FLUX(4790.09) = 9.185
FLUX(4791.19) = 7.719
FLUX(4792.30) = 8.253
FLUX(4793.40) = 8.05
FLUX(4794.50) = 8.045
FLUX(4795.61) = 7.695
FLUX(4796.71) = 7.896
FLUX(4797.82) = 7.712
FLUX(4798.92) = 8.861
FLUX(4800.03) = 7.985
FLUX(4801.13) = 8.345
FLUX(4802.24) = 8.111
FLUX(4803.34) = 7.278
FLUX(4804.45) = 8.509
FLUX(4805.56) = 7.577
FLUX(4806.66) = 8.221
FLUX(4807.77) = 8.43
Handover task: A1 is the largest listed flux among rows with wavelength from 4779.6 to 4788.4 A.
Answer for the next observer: 8.527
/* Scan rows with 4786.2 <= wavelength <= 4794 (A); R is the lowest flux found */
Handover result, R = 7.371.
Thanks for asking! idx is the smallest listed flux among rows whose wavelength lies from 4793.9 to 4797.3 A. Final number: 7.695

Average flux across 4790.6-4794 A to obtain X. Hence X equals 8.03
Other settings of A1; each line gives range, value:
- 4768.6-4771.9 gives 7.998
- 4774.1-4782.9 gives 9.259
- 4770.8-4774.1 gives 7.718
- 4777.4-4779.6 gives 8.087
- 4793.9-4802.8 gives 8.861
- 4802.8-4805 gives 8.509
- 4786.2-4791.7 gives 9.185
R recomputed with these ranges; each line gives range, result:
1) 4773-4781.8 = 7.179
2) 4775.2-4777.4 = 7.715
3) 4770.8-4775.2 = 7.331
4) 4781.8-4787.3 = 7.184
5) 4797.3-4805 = 7.278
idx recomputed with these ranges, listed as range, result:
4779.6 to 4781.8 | 7.432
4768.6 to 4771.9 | 7.193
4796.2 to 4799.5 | 7.712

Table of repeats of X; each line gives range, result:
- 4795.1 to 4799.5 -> 8.04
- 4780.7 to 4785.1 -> 7.91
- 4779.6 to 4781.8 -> 7.97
